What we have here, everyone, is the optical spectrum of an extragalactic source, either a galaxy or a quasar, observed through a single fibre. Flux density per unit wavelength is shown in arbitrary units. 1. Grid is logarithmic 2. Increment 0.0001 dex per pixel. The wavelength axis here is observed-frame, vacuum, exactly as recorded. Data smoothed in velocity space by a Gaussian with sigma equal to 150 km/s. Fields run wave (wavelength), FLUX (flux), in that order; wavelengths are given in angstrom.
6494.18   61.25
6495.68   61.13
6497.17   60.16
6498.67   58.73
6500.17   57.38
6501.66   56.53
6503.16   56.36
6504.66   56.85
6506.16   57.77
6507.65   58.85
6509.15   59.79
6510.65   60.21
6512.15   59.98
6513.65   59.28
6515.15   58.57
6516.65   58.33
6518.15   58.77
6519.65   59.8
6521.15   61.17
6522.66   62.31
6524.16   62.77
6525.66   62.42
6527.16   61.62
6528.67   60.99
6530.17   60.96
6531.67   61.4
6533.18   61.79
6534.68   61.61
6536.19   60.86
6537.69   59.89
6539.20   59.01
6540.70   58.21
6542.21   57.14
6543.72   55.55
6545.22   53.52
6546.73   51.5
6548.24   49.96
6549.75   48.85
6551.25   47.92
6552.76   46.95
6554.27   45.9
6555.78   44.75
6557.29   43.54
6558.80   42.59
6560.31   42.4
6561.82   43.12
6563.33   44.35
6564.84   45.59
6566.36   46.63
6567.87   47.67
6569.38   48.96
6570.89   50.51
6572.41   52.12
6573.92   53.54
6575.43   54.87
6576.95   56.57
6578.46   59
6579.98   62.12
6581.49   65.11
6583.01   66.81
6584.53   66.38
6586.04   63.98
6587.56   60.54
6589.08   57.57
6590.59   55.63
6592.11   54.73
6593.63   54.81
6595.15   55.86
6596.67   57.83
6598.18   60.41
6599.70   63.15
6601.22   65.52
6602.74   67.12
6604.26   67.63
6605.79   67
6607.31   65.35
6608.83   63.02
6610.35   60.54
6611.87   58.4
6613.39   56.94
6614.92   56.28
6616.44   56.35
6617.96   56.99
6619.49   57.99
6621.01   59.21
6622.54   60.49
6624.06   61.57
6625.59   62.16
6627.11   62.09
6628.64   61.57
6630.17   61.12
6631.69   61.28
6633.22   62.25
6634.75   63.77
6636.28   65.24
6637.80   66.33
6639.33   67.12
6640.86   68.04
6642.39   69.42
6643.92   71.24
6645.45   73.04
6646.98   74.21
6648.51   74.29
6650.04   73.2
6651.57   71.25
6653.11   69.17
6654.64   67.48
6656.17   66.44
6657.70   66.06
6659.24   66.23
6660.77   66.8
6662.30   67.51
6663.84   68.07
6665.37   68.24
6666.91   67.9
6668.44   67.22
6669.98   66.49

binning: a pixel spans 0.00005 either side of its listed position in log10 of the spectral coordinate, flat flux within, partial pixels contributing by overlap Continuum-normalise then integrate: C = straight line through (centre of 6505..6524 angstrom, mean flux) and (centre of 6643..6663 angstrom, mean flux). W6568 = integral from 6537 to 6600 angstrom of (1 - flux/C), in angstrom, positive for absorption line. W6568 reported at 9.9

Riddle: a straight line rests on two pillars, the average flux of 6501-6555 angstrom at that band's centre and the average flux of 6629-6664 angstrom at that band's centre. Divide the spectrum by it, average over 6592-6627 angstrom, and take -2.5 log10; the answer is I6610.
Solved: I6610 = 0.07 mag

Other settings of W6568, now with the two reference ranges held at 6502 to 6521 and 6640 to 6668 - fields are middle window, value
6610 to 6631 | 2.3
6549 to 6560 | 2.9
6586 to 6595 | 1.0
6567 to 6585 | 1.9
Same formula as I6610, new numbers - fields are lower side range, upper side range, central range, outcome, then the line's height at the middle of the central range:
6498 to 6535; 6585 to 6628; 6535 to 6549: 0.067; 59.9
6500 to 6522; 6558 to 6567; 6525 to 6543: -0.161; 52.2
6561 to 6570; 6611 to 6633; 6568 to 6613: -0.150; 52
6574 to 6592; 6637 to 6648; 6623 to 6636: 0.098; 67.9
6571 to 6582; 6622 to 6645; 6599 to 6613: -0.055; 60.9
